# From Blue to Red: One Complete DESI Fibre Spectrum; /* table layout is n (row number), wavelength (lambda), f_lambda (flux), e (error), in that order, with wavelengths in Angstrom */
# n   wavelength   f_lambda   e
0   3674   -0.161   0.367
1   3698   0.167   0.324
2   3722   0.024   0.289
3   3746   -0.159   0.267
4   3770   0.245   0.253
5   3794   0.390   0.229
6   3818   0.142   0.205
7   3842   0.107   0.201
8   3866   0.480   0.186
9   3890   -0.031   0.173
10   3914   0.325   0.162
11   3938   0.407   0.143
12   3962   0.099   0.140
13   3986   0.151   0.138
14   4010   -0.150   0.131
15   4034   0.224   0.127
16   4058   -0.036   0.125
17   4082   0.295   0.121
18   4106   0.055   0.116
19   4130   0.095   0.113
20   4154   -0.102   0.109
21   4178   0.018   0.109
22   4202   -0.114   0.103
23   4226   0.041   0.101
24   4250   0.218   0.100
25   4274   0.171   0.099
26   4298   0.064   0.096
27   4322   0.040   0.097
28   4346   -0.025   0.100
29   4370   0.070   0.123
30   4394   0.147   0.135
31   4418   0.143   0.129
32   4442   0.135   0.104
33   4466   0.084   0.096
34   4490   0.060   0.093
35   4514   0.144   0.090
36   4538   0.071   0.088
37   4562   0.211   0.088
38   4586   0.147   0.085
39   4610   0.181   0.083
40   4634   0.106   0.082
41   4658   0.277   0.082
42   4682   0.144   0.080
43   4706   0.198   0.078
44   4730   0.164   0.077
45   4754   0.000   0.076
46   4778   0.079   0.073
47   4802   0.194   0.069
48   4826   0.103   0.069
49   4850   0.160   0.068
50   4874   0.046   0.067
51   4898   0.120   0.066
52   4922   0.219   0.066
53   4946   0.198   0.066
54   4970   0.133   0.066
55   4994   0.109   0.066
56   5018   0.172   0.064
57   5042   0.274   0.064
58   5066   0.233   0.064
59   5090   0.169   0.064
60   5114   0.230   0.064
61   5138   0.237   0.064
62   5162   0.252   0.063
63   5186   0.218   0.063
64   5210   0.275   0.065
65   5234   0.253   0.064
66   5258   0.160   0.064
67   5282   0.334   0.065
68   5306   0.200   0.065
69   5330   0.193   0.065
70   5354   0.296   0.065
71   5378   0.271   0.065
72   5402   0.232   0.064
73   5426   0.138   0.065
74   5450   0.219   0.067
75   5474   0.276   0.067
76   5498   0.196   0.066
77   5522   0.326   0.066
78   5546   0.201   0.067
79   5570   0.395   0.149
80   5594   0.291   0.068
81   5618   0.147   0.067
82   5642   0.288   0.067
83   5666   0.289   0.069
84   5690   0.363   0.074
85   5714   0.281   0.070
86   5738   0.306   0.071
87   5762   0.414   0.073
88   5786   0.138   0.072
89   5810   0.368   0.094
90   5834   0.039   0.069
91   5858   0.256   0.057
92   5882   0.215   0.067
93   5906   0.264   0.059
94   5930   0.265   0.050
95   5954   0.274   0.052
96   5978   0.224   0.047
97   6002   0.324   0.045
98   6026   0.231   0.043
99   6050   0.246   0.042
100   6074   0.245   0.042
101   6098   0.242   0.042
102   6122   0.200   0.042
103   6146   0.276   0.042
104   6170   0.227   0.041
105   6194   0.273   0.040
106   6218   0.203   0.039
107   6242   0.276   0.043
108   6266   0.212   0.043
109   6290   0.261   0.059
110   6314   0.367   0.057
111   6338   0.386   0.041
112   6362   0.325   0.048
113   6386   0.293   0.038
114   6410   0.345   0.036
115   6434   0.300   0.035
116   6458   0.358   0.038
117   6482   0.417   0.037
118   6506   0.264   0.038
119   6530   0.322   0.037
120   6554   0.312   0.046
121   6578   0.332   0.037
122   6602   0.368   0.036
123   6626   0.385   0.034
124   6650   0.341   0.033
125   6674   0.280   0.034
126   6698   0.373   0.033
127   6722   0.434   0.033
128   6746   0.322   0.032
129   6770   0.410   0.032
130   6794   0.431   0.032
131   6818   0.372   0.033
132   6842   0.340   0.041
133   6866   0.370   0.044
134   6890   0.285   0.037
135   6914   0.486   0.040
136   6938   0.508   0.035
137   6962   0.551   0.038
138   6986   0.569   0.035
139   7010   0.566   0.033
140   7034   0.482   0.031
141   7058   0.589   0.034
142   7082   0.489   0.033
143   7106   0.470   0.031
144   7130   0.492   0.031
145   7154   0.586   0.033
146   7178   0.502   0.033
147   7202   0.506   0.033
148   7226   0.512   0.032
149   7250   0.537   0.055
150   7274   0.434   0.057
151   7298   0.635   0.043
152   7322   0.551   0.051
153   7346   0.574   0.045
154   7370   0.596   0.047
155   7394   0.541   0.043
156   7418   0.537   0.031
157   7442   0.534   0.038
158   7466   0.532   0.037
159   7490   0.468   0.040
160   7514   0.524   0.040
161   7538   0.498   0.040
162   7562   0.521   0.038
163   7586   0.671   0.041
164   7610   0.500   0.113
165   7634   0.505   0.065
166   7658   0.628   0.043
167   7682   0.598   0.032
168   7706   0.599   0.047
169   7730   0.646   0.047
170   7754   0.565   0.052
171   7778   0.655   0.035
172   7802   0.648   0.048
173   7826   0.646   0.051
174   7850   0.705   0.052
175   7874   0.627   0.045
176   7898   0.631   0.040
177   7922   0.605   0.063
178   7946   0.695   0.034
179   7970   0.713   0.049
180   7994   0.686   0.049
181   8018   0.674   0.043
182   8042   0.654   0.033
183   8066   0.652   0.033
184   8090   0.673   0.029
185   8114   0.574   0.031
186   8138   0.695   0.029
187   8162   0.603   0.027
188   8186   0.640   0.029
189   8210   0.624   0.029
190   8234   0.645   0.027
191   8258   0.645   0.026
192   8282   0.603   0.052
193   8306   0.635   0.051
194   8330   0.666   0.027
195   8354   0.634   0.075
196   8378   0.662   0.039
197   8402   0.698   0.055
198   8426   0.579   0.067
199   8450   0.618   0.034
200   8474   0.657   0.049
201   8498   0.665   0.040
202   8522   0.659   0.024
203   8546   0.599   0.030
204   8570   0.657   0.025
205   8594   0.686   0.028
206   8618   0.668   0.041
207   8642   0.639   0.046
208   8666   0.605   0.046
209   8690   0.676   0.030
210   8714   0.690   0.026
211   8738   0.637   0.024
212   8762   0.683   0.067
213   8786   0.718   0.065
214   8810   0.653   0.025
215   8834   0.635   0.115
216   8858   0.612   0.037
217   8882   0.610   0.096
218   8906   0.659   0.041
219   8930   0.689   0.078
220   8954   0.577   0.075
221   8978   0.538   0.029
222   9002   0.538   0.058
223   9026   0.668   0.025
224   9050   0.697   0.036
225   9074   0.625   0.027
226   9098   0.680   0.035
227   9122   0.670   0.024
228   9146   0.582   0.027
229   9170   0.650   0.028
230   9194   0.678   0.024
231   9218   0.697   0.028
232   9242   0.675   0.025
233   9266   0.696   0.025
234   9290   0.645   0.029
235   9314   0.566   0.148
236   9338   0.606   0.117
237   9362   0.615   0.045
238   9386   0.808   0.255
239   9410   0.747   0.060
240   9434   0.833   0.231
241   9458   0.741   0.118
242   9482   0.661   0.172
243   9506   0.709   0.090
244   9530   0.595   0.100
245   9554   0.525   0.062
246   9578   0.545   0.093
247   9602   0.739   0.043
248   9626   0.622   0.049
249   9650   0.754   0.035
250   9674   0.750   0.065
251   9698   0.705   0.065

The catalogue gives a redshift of 0.74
